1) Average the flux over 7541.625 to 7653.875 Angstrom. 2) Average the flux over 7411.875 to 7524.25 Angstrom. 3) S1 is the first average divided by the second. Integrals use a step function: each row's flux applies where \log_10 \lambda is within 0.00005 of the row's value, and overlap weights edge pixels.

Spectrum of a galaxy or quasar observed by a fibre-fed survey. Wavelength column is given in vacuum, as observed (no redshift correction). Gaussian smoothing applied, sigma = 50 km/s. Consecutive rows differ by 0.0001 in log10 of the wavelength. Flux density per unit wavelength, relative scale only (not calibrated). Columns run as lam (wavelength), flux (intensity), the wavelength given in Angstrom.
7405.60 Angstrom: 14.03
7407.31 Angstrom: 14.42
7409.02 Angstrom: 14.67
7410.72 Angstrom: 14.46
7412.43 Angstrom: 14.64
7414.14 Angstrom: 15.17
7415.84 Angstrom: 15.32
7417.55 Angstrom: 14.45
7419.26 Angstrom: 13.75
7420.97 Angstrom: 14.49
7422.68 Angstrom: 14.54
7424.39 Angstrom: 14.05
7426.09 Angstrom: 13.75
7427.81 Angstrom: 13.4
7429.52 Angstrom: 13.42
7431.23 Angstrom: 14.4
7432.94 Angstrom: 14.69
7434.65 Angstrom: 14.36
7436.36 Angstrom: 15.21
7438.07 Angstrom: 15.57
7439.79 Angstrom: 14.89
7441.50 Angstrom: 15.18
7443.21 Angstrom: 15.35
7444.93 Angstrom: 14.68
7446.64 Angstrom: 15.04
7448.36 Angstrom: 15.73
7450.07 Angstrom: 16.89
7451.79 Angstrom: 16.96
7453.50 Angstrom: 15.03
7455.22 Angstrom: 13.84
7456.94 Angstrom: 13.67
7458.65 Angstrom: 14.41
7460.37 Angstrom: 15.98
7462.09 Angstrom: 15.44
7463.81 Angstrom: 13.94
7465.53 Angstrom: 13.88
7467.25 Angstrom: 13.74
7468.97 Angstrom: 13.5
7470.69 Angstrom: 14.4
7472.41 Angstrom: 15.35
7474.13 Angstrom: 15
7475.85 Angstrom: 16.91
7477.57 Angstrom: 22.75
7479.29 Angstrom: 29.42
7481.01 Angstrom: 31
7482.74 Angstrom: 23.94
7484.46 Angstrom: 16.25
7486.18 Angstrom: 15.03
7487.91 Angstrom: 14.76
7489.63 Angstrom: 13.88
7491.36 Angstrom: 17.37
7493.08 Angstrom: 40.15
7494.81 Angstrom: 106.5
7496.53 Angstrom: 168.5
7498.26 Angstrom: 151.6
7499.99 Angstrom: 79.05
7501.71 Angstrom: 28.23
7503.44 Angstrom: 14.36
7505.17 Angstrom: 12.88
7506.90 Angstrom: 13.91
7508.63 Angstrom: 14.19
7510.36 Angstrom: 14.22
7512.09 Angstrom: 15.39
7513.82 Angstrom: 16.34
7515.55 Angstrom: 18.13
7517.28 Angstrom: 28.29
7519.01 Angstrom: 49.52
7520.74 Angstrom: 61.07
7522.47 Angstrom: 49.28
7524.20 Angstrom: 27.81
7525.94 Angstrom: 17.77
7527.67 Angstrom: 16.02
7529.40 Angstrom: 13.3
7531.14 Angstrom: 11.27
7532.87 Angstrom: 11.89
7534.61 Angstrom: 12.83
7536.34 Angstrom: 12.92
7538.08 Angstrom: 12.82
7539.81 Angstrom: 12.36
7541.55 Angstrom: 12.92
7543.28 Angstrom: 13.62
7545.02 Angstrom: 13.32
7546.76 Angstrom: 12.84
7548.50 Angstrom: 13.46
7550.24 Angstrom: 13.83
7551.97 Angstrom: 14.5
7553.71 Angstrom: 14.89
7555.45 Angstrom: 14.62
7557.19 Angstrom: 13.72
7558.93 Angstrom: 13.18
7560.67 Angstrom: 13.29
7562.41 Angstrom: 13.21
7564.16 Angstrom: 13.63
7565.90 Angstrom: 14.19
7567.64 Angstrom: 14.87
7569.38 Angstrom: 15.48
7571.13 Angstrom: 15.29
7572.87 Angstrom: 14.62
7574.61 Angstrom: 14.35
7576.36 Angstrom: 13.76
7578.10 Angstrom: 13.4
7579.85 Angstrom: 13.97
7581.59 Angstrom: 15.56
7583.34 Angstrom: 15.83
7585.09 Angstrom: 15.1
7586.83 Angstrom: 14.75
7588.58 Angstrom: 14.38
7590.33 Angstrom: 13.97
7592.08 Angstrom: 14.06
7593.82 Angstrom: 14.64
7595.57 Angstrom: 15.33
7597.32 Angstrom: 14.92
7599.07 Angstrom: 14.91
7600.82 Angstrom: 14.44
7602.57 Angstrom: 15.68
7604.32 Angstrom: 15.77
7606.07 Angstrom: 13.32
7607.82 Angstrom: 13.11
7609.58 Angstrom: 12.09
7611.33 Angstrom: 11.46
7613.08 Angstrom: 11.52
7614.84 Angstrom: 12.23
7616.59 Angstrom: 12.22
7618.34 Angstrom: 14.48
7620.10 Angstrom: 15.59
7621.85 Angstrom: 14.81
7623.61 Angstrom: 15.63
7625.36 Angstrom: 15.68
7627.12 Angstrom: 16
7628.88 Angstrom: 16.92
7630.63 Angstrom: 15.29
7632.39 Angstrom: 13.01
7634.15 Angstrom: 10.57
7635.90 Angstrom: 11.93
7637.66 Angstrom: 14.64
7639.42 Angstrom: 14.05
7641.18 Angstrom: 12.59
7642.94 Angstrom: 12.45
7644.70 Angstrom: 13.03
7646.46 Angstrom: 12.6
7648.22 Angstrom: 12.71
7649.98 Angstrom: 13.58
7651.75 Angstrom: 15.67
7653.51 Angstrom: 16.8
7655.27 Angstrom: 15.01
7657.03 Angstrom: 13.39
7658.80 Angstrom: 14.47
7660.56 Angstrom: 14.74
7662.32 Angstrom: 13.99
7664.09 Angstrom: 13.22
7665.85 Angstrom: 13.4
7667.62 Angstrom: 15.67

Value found 0.56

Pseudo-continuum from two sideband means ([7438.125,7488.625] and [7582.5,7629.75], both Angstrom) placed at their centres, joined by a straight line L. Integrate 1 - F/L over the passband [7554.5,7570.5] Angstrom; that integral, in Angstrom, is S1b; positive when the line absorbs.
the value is 1.1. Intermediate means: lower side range 16.6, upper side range 14.4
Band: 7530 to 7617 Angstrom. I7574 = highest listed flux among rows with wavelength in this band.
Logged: 15.83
